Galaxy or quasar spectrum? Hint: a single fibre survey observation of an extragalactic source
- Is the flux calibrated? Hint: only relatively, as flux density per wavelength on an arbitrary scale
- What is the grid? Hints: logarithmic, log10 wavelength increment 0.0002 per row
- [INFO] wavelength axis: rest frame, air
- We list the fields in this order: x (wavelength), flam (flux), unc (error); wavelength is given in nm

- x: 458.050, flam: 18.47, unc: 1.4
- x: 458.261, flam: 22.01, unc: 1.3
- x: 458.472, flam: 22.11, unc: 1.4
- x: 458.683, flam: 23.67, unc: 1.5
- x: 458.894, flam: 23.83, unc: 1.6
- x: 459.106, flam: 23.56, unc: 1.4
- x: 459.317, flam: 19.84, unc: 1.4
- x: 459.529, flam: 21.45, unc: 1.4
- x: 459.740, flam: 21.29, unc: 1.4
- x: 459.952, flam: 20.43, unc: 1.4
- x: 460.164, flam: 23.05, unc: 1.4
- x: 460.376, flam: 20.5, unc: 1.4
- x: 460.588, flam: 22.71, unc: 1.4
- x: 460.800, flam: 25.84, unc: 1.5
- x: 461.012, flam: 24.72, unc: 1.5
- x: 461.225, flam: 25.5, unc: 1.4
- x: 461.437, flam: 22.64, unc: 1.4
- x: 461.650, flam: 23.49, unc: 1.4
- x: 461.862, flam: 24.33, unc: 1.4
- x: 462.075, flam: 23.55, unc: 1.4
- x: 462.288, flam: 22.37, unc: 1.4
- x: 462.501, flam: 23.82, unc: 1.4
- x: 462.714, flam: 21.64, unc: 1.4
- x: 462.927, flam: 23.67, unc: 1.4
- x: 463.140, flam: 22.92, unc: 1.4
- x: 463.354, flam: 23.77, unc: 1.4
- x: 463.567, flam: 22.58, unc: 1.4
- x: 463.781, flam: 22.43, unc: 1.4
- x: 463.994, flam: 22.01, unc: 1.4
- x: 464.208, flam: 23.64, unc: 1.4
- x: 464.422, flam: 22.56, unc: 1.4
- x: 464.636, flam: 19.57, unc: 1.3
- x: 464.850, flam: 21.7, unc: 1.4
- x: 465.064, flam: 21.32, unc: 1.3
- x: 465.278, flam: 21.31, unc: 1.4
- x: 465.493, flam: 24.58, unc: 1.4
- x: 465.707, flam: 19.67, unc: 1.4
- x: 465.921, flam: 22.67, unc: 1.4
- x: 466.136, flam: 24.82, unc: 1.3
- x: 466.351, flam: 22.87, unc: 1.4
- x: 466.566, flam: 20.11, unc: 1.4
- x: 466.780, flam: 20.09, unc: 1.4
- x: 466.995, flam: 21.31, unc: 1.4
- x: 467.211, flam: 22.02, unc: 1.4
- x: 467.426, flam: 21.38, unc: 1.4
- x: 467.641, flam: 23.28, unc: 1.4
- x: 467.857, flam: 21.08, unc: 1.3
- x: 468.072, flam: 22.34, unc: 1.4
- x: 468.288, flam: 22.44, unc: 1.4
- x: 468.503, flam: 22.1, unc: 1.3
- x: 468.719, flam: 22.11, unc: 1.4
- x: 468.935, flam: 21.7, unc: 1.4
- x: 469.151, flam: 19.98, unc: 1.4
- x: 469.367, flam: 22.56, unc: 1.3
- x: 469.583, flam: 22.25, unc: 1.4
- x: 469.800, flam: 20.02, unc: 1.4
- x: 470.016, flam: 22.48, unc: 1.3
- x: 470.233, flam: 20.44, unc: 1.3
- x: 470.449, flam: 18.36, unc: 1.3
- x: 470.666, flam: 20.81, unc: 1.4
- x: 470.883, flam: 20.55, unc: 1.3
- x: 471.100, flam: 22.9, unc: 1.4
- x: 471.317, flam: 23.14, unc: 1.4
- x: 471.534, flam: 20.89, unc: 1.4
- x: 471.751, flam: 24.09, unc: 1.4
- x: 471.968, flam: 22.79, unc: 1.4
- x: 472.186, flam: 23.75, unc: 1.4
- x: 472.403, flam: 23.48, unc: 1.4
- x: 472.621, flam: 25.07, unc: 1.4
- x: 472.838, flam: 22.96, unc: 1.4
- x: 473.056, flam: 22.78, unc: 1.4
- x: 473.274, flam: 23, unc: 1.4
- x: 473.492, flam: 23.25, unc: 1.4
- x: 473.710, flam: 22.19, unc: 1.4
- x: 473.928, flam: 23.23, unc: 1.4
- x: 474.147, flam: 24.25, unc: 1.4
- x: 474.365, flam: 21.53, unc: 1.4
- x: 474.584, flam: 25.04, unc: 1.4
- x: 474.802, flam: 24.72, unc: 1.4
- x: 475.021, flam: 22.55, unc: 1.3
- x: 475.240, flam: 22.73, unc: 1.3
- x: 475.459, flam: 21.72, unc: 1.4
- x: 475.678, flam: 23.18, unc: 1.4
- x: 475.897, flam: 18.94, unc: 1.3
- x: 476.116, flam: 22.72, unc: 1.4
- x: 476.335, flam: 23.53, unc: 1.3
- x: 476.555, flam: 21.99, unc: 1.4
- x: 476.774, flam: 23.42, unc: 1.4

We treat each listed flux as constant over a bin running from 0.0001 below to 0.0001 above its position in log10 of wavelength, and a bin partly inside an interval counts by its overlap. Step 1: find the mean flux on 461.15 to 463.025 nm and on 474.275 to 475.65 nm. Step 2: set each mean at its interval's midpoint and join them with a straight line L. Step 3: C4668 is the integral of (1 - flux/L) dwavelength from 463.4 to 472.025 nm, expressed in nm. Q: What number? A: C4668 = 0.531 nm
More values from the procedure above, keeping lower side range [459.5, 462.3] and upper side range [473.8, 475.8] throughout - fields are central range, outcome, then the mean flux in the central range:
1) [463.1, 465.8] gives 0.109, 22.1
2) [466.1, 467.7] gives 0.089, 21.8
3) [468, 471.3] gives 0.241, 21.4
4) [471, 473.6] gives -0.003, 23.2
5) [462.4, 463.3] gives 0.001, 23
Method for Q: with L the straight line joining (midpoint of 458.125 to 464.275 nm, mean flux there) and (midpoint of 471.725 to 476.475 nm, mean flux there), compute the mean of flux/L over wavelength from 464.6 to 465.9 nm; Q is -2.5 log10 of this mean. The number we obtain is 0.066 mag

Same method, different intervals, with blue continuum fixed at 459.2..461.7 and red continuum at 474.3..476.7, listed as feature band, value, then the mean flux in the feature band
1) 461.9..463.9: -0.02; 23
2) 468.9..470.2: 0.06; 21.4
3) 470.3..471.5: 0.08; 21.1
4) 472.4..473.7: -0.03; 23.3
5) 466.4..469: 0.05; 21.7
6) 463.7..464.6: 0.01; 22.4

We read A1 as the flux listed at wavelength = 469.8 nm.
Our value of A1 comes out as 20.02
